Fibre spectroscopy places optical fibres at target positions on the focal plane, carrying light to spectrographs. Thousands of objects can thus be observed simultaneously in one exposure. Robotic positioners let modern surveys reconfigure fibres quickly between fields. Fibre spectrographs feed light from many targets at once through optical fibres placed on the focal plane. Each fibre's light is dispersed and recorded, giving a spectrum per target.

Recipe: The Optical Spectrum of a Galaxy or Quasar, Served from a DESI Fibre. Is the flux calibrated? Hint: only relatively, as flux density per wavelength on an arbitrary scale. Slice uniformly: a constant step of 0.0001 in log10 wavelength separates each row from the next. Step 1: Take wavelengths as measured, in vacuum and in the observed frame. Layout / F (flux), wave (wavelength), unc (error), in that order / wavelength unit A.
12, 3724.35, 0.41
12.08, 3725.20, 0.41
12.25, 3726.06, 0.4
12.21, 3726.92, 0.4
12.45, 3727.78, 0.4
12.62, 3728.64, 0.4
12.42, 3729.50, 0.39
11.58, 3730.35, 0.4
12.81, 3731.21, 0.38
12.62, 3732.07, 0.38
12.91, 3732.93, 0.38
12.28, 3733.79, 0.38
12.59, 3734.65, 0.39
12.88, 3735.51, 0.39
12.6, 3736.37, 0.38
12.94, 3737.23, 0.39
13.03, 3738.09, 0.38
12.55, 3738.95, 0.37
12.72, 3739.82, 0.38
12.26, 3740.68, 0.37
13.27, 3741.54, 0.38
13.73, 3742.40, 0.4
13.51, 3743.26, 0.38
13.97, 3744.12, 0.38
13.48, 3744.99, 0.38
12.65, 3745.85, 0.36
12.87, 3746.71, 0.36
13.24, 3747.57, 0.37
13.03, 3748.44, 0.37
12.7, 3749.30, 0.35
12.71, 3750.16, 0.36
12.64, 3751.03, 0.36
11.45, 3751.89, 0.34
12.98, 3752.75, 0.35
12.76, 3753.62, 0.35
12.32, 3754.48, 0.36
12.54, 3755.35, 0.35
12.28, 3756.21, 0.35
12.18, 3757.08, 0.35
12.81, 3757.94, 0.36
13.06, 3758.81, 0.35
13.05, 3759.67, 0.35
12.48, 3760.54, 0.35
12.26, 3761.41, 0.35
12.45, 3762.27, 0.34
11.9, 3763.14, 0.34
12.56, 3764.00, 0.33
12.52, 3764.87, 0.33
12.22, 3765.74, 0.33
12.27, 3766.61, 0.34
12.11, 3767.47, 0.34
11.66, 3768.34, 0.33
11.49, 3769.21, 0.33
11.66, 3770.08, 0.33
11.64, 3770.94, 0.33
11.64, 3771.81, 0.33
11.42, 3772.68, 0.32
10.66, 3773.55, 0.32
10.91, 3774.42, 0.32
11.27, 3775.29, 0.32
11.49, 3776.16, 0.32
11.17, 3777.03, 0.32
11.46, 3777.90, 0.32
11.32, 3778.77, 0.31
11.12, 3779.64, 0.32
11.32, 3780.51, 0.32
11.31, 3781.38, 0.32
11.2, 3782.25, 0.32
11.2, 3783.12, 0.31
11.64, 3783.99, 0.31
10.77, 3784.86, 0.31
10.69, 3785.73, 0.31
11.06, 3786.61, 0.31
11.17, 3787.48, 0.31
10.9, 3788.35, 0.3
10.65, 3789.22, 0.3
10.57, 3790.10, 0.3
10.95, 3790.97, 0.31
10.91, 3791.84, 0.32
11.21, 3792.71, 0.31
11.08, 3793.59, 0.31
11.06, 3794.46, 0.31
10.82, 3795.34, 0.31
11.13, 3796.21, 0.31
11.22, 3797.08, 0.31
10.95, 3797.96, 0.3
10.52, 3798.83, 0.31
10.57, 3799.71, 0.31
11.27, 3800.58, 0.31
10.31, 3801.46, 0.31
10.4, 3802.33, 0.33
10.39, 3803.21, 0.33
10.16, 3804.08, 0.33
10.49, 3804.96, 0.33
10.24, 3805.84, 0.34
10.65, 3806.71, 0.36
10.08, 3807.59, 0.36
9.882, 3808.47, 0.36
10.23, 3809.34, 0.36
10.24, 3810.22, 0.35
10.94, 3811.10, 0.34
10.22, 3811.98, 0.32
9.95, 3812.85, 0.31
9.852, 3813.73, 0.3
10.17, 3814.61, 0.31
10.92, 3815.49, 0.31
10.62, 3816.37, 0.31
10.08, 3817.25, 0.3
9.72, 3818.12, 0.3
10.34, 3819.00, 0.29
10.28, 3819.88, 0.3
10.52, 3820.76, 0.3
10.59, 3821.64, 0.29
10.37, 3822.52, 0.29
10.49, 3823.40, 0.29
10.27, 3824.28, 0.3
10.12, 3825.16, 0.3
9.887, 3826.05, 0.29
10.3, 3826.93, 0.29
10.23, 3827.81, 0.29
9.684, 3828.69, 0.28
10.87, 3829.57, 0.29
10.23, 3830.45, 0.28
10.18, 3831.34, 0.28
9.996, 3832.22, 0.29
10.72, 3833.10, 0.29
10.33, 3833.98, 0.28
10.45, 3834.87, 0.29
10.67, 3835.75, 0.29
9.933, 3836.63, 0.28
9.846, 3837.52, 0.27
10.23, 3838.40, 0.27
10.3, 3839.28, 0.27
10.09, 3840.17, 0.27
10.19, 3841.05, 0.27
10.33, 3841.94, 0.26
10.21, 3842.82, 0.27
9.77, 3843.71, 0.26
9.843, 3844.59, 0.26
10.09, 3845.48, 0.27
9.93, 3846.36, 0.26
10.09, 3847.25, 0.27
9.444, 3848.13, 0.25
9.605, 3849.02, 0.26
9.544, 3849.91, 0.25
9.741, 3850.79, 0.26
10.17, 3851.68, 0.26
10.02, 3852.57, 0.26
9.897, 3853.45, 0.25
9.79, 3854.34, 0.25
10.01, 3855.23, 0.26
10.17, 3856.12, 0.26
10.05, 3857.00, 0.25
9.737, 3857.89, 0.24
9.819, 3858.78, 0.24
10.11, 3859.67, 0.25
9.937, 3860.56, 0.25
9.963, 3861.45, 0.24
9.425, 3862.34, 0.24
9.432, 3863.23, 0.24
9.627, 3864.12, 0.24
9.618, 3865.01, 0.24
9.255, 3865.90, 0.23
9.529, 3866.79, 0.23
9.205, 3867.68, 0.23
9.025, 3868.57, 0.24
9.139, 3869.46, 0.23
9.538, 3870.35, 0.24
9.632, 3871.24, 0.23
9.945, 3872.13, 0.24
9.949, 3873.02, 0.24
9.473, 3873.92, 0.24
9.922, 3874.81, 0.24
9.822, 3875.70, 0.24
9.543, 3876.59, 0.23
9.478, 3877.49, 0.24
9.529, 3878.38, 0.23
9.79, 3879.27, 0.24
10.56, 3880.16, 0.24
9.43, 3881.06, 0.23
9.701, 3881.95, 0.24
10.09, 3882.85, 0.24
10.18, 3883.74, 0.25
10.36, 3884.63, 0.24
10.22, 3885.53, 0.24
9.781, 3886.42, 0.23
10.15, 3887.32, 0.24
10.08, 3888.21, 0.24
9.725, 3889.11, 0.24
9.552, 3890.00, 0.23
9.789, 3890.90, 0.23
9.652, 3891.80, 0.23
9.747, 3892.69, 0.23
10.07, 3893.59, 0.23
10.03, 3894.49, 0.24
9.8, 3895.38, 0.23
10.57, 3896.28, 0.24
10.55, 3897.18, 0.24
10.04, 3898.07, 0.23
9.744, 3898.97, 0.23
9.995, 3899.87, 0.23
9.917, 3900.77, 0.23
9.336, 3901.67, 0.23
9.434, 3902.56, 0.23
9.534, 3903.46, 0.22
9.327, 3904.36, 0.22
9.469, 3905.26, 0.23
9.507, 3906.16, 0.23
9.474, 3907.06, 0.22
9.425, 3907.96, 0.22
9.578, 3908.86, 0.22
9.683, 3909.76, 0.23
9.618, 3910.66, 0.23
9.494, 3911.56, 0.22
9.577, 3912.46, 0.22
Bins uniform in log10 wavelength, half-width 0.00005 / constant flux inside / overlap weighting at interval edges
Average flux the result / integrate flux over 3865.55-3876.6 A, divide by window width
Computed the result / 9.54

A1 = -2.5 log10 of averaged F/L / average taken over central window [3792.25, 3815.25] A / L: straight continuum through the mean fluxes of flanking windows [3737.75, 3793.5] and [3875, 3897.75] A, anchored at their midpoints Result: 0.08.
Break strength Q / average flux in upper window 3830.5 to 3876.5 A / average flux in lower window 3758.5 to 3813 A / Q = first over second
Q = 0.88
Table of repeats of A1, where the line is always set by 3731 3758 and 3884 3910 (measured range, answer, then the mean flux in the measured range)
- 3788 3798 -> 0.08 mag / 11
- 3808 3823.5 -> 0.11 mag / 10.3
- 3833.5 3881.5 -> 0.08 mag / 9.84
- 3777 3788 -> 0.08 mag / 11.2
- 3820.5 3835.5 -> 0.09 mag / 10.3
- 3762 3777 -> 0.05 mag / 11.7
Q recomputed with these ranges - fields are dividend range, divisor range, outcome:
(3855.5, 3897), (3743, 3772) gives 0.78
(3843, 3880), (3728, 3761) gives 0.76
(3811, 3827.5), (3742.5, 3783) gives 0.84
